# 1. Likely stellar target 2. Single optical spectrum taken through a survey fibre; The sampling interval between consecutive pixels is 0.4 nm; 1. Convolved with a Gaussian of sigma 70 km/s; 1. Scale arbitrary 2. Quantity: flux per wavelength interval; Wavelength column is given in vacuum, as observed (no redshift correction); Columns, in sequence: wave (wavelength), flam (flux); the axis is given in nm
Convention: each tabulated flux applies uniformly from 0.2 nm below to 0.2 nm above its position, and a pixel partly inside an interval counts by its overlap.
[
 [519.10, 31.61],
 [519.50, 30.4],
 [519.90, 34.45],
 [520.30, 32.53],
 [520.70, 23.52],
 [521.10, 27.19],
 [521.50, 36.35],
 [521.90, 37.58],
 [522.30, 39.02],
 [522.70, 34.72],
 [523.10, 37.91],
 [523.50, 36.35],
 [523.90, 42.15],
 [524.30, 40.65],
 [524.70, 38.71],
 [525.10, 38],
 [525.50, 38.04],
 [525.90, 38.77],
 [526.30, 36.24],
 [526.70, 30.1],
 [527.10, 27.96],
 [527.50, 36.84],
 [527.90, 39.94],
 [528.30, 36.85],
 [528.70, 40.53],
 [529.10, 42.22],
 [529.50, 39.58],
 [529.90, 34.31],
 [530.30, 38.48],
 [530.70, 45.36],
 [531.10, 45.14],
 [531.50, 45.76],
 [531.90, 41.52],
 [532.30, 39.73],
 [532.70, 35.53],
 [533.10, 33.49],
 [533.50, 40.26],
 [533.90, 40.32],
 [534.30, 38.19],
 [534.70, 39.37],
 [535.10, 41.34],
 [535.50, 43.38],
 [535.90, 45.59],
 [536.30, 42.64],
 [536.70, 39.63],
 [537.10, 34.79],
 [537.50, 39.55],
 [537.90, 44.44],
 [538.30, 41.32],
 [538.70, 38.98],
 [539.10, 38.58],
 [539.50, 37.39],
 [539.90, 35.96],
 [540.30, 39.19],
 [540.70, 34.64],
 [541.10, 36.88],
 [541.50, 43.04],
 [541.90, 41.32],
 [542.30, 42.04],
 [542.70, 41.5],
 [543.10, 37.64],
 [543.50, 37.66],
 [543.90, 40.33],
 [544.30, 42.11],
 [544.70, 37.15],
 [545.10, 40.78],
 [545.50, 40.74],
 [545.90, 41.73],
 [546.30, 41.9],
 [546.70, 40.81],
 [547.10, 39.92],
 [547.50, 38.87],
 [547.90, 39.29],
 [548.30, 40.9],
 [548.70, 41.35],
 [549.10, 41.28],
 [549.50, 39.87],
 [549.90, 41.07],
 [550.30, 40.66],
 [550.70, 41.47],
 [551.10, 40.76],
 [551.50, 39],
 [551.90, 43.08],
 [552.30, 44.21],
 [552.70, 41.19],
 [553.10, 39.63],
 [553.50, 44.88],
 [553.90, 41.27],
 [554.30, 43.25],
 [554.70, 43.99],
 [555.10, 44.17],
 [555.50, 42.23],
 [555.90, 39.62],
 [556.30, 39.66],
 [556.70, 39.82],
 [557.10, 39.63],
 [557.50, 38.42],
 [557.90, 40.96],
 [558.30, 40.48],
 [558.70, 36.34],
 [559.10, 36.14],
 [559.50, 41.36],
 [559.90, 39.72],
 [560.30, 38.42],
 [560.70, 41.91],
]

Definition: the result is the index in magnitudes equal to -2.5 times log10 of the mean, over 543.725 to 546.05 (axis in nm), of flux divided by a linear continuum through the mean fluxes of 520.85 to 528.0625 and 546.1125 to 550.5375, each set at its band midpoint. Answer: -0.01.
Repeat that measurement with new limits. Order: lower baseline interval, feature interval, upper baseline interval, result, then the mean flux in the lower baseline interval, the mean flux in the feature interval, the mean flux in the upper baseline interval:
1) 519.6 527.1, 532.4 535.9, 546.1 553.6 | -0.047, 35.4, 39.4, 41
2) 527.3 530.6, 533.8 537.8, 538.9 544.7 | -0.044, 38.8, 40.6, 39.1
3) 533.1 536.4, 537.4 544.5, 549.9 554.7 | 0.044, 40.9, 39.6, 41.8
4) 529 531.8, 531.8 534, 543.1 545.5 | 0.080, 41.5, 38.3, 39.5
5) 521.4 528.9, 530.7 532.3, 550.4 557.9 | -0.149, 37.2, 43.7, 41.4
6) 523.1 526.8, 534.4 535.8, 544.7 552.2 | -0.063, 37.9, 41.4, 40.7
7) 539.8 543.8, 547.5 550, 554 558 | -0.009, 39.1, 40.5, 41.2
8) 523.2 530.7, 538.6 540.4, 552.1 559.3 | 0.034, 37.8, 37.9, 40.9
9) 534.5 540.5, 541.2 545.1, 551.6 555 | 0.021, 40.1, 40.2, 42.6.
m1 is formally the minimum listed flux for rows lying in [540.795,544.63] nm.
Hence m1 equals 36.88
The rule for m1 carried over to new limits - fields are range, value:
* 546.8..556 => 38.87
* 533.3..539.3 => 34.79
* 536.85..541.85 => 34.64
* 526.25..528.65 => 27.96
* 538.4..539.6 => 37.39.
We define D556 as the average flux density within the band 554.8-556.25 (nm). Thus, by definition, 41.9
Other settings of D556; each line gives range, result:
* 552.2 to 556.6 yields 42.1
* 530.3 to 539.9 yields 40.4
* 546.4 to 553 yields 40.9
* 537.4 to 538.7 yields 41.5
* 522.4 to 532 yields 38.6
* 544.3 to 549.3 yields 40.5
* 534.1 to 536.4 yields 41.7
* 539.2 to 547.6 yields 39.6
